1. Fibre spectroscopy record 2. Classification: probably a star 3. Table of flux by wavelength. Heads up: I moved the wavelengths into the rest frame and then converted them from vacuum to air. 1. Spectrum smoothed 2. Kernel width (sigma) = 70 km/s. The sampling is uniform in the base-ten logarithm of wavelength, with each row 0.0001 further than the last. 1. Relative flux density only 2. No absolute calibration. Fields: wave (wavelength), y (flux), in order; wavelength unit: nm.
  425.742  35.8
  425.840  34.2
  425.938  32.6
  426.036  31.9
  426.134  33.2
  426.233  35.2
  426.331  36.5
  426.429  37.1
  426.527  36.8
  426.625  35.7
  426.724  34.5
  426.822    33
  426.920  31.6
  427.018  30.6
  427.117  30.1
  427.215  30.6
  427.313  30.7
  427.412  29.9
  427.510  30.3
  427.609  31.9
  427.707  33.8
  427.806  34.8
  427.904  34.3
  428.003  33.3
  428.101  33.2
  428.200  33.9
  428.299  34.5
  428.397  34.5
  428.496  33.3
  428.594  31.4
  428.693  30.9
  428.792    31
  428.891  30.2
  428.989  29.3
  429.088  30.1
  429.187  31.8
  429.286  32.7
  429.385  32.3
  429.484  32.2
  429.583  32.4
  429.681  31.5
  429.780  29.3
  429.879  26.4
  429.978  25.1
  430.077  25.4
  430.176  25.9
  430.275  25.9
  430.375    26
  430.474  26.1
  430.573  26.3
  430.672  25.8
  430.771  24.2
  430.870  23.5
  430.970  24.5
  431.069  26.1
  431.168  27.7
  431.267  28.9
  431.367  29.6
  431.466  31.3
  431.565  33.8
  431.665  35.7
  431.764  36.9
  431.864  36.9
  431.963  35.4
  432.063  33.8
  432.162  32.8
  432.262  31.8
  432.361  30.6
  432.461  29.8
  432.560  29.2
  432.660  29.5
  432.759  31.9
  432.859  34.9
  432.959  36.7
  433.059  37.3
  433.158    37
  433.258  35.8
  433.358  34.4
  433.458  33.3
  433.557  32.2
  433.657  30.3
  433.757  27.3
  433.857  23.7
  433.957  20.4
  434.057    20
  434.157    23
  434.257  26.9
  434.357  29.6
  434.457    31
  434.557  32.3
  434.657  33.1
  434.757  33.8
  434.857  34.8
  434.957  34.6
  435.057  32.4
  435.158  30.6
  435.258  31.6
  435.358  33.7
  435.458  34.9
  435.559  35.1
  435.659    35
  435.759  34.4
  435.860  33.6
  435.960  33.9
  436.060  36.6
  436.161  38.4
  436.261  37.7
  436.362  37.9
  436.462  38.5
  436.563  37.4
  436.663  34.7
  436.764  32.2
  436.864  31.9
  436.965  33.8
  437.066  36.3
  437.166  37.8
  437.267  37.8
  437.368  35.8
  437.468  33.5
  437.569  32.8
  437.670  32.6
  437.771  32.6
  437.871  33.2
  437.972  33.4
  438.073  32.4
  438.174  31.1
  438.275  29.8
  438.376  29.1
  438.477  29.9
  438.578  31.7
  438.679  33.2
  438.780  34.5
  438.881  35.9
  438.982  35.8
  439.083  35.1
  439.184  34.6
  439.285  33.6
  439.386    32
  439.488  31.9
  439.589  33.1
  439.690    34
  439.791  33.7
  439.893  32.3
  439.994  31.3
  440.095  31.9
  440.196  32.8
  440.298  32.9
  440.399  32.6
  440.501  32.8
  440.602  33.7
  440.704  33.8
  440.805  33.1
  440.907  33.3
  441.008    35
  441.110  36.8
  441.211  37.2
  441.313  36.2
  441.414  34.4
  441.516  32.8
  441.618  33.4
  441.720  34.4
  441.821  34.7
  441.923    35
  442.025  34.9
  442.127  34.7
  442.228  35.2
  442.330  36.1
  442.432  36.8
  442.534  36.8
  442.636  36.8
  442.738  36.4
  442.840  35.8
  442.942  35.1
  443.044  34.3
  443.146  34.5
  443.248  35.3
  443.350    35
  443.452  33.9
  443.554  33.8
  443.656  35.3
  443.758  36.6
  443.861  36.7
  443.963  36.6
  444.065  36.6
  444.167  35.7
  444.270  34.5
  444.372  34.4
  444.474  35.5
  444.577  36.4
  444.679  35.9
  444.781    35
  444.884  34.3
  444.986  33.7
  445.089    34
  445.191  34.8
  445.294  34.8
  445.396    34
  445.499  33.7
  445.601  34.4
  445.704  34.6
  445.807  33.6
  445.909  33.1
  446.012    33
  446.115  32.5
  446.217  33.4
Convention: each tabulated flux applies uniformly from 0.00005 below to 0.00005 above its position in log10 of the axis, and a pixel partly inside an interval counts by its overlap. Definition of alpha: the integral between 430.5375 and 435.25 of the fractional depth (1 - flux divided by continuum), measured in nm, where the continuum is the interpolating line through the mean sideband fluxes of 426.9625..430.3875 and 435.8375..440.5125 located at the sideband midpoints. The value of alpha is 0.22 nm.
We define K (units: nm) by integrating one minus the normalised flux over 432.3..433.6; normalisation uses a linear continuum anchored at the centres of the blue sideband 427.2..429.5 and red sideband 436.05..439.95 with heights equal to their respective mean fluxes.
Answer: -0.01 nm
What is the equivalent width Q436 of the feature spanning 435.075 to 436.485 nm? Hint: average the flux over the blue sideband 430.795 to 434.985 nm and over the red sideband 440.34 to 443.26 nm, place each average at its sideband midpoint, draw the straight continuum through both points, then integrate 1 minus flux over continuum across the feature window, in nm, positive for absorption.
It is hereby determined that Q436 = -0.12 nm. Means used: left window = 30.9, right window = 34.9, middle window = 35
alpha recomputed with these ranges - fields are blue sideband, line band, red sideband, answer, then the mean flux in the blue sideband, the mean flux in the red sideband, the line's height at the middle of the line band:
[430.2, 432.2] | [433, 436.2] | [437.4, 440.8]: -0.10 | 29.5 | 32.9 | 30.9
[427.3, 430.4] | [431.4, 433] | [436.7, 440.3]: -0.07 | 30.9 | 33.2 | 31.7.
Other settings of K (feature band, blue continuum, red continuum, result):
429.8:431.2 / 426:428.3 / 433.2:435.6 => 0.28 nm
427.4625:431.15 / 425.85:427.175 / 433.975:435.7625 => 0.35 nm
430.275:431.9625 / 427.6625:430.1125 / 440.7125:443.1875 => 0.16 nm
